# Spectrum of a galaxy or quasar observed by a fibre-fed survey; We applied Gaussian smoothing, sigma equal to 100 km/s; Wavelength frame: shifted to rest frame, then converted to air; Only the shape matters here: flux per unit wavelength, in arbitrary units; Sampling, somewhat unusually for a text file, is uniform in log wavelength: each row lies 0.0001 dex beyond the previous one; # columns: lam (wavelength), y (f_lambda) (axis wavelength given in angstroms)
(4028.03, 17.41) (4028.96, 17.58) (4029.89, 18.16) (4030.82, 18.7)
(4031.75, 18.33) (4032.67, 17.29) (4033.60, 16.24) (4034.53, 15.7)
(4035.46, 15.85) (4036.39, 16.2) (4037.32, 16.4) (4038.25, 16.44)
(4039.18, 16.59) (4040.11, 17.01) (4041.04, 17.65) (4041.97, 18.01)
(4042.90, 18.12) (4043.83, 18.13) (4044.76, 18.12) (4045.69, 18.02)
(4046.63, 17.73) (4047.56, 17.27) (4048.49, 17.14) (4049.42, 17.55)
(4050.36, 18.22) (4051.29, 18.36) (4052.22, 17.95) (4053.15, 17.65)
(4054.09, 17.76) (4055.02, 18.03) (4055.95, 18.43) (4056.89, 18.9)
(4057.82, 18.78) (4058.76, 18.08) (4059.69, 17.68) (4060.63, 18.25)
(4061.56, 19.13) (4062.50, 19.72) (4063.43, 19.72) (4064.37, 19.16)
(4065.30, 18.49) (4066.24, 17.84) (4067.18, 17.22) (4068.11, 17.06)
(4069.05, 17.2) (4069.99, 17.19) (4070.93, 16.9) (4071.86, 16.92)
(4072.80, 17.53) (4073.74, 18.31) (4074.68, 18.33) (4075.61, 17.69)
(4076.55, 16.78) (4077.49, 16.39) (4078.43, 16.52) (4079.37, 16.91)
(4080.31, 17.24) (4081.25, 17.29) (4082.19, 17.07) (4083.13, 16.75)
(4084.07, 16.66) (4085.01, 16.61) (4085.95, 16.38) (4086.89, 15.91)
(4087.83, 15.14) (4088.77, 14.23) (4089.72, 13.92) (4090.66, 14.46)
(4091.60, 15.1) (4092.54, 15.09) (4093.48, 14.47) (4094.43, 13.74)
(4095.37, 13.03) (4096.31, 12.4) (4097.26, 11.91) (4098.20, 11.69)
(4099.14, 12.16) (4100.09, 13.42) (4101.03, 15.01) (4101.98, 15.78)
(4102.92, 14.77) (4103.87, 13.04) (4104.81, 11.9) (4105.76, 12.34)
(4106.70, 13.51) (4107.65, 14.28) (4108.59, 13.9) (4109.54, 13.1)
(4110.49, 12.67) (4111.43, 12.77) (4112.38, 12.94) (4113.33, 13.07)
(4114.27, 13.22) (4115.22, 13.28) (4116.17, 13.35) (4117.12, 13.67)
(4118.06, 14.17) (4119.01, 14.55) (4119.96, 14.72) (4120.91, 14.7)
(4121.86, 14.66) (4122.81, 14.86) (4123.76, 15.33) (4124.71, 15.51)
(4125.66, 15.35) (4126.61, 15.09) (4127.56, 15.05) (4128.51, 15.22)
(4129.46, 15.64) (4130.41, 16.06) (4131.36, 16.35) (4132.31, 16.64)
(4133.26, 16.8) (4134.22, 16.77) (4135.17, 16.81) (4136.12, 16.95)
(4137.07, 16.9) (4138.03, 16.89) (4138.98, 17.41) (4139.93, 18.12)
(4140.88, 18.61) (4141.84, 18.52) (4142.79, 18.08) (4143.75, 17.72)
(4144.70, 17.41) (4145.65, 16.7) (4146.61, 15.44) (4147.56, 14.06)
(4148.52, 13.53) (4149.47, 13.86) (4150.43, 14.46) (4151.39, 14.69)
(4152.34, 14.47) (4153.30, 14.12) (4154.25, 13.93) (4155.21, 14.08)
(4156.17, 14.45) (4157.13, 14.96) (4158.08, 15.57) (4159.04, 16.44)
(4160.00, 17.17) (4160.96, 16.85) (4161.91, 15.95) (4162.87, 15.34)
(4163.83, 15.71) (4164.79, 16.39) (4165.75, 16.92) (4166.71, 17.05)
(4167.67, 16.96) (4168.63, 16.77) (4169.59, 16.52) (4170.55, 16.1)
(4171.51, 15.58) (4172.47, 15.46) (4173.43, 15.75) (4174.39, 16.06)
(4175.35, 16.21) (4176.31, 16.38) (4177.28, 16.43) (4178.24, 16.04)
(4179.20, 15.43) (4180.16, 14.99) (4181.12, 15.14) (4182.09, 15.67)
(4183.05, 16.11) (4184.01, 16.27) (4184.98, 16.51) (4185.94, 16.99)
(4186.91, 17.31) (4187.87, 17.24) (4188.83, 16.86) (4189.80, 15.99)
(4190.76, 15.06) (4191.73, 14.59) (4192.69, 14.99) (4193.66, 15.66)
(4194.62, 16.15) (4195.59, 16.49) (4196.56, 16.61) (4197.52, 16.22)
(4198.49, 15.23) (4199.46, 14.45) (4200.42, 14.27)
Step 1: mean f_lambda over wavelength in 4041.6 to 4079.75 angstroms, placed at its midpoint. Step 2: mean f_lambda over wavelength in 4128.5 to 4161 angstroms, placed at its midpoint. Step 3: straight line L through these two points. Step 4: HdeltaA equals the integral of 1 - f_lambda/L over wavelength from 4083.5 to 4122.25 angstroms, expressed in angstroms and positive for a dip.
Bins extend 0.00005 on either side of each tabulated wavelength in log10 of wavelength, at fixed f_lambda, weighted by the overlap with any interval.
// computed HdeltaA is 6.89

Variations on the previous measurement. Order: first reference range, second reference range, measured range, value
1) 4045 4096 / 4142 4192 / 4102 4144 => 3.3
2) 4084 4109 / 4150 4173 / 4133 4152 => -1.6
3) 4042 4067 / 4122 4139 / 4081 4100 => 2.8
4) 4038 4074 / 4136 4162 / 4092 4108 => 3.3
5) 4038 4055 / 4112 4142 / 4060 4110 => 2.8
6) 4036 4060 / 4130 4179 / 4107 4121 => 2.6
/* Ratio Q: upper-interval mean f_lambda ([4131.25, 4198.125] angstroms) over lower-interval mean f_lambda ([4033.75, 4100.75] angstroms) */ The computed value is 0.96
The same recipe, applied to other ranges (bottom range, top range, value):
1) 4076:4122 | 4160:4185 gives 1.12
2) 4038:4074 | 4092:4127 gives 0.77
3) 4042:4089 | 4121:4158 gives 0.90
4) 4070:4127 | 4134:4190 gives 1.09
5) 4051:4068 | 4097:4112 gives 0.72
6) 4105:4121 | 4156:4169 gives 1.20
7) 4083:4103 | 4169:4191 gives 1.12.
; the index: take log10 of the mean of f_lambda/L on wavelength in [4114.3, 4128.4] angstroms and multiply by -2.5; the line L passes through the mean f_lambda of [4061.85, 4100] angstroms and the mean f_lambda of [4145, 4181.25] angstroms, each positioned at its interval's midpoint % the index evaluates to 0.09 mag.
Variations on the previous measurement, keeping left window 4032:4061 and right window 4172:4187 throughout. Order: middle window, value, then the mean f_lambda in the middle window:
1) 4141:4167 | 0.04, 15.7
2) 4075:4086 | 0.02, 16.9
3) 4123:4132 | 0.07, 15.5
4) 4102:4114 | 0.26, 13.3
